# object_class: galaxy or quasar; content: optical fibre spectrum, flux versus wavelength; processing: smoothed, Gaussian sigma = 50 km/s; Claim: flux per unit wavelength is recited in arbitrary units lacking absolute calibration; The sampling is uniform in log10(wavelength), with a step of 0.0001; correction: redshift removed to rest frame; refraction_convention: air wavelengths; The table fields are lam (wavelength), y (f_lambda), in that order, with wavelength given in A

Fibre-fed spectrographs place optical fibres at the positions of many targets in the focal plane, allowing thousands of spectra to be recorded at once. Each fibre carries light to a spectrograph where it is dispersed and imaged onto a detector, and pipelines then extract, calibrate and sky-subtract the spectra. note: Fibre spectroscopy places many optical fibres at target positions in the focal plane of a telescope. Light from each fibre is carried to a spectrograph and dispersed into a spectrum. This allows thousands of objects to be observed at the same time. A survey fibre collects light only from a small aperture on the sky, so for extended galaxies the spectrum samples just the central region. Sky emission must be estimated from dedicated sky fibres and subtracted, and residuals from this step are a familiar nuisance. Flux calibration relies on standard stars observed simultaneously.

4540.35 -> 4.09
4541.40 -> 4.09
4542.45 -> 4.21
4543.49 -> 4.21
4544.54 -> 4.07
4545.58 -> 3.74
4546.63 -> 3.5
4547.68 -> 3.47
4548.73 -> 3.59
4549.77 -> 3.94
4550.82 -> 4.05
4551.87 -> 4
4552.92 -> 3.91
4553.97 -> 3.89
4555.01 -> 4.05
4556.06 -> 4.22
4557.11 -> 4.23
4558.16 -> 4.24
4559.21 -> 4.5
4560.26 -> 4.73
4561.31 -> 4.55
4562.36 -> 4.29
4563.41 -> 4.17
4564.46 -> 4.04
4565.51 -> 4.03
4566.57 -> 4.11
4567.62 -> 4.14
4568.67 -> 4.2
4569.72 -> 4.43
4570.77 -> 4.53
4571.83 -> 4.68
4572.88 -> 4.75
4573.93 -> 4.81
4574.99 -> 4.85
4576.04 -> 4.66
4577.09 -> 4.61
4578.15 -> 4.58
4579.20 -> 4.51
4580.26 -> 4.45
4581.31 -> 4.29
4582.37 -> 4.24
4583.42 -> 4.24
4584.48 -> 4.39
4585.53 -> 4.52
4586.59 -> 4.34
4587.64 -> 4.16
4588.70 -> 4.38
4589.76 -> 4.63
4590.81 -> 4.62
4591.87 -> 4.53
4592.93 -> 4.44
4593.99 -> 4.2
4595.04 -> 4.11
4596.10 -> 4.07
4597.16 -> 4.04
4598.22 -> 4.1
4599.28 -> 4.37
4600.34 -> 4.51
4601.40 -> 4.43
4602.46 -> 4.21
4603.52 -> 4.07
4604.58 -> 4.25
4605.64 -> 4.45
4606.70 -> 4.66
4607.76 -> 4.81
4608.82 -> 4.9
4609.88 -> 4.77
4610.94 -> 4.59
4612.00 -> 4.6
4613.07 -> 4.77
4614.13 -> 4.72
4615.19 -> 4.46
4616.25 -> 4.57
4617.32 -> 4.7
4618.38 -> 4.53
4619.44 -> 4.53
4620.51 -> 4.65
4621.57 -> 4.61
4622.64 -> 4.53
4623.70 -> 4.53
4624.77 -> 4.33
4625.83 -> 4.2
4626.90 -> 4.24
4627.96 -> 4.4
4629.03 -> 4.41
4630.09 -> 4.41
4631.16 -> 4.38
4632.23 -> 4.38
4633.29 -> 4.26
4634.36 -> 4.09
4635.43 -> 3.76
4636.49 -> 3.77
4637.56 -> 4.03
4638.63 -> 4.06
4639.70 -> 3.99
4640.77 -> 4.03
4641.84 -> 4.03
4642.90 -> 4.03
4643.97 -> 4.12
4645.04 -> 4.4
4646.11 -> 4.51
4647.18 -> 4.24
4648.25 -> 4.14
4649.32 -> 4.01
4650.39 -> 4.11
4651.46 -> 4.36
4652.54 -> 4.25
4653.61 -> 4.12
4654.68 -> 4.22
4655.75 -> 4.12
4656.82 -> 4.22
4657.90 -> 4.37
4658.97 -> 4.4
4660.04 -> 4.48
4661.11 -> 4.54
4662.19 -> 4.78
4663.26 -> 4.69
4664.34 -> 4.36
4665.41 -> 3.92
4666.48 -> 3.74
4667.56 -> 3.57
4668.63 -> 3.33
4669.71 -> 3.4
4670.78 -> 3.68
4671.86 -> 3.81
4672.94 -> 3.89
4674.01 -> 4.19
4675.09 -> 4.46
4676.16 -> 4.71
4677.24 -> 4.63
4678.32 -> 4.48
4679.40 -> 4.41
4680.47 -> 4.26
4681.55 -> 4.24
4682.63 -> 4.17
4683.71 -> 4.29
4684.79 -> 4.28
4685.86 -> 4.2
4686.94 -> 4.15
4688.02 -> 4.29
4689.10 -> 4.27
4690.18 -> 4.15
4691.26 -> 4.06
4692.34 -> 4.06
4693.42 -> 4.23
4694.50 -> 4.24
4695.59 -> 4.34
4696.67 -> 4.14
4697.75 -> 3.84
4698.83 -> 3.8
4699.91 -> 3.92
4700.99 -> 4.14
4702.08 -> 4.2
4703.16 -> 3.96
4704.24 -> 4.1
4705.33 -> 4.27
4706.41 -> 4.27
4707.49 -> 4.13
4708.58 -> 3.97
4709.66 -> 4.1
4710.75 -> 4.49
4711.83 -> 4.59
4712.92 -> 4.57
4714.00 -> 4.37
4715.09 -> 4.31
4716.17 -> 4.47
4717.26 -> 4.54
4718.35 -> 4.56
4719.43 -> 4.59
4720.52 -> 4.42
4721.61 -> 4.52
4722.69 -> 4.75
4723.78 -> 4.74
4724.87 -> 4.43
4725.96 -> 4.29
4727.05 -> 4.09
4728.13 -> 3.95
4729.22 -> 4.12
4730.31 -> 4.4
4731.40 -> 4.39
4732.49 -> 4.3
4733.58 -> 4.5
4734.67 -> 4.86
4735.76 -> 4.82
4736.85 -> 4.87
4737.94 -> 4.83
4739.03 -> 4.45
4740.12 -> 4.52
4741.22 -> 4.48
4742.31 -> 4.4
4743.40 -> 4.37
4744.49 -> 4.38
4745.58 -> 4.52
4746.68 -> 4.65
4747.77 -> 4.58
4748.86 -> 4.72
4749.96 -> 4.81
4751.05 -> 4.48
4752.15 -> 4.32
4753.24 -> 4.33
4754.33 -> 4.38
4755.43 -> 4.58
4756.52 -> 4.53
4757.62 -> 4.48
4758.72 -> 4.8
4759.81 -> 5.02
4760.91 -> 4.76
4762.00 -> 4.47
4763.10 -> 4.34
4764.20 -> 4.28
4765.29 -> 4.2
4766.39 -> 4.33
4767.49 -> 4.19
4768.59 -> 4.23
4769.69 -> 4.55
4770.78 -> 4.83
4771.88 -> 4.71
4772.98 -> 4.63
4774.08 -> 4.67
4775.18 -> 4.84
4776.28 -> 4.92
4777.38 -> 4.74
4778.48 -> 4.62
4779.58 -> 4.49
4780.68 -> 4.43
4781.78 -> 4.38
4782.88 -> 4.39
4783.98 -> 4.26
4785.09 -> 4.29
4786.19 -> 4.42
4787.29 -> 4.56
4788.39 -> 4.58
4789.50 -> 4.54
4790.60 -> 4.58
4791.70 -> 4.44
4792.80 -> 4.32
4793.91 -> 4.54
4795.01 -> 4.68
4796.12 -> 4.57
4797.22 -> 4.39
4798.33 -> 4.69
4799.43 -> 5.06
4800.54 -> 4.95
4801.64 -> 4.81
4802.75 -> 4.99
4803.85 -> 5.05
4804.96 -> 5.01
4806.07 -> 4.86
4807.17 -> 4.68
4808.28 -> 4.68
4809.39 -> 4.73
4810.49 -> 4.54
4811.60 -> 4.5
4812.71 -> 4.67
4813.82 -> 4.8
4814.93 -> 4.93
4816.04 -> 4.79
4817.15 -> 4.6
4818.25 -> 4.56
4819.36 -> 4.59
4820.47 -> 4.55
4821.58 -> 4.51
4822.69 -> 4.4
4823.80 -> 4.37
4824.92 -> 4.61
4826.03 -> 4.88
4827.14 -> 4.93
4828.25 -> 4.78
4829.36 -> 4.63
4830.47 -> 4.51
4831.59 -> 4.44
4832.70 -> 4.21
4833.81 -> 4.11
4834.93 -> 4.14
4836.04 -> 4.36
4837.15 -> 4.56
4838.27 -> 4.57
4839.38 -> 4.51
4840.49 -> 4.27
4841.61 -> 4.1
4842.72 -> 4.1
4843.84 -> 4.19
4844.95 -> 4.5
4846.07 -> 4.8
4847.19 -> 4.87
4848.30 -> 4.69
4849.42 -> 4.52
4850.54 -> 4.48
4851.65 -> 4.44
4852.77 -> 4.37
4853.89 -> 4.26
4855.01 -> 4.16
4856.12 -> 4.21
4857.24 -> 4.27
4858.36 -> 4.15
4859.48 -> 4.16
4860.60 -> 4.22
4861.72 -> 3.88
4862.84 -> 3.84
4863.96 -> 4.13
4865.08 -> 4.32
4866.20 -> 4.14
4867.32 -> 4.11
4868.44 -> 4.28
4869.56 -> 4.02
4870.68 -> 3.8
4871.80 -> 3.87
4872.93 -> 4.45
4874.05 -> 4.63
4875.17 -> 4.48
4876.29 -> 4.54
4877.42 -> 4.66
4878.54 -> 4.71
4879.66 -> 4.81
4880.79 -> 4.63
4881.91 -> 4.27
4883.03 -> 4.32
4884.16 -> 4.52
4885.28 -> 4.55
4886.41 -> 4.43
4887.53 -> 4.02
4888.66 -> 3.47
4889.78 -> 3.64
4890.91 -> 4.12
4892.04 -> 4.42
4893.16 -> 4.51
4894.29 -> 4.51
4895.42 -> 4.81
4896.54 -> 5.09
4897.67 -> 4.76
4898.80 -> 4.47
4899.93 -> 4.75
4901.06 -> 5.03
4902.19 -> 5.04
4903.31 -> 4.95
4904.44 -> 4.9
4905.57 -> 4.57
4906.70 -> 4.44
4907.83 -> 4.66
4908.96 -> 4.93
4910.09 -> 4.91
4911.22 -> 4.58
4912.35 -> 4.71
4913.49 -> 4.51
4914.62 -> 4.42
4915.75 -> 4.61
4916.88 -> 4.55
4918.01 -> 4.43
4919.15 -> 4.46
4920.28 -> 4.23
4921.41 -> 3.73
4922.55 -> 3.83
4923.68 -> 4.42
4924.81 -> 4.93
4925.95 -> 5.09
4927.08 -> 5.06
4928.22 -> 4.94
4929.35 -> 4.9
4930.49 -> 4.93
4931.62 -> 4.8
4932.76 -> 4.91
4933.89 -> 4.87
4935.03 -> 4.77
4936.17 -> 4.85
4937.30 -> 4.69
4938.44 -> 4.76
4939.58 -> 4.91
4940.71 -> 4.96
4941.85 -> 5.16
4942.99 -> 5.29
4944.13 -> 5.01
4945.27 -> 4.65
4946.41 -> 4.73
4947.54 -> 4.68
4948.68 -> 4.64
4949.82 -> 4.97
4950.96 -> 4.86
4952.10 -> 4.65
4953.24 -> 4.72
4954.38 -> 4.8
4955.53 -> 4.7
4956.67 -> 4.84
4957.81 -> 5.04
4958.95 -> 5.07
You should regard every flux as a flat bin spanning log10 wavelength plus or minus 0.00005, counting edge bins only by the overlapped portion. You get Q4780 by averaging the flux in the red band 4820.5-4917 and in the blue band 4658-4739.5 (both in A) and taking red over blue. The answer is 1.0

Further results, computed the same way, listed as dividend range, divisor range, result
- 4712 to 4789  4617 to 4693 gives 1.07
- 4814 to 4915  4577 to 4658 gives 1.03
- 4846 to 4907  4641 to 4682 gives 1.05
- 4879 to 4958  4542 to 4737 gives 1.09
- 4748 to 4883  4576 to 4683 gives 1.04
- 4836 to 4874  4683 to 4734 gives 1.00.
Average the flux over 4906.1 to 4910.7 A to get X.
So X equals 4.73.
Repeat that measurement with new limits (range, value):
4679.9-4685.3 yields 4.25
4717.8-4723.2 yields 4.57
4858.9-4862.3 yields 4.08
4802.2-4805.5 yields 5.02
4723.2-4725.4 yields 4.58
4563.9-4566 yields 4.04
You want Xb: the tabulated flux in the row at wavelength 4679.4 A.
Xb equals 4.41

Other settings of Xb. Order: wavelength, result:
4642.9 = 4.03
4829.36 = 4.63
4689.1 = 4.27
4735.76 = 4.82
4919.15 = 4.46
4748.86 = 4.72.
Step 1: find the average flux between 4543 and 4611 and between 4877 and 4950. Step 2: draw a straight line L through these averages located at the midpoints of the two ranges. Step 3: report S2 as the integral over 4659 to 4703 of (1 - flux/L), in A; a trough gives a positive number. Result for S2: 2.5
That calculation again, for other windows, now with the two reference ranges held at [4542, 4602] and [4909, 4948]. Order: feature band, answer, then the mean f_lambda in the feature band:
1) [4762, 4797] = 0.2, 4.5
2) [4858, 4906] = 2.7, 4.4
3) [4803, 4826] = -0.5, 4.68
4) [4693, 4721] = 1.2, 4.25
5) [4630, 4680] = 2.4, 4.17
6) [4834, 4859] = 1.3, 4.38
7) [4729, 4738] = -0.2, 4.57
